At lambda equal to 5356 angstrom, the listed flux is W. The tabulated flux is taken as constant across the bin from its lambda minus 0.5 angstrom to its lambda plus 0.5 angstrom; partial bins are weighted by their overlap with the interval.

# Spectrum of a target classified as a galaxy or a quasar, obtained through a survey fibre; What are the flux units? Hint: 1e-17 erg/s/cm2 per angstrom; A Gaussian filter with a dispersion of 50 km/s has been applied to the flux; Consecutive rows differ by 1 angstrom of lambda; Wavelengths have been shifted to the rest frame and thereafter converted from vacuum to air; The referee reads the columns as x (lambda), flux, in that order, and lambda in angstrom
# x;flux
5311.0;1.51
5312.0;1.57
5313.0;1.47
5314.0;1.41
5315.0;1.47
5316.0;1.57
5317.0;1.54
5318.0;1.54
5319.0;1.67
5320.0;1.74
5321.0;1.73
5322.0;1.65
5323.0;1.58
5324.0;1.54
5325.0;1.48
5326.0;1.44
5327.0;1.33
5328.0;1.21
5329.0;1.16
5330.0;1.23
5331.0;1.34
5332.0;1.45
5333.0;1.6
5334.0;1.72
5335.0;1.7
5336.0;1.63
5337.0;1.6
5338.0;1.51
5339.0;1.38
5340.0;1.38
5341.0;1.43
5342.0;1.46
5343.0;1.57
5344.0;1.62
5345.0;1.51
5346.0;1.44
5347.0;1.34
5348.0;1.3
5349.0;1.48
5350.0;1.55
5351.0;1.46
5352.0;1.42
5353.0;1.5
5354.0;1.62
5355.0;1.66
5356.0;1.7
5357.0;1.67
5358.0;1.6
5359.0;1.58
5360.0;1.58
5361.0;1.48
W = 1.7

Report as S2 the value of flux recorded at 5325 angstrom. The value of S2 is 1.48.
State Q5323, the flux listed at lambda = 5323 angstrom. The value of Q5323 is 1.58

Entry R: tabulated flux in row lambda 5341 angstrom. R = 1.43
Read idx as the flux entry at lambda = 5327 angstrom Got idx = 1.33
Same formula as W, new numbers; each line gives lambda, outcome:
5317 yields 1.54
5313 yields 1.47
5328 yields 1.21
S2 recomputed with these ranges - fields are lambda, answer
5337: 1.6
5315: 1.47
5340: 1.38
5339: 1.38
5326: 1.44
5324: 1.54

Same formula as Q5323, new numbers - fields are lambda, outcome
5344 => 1.62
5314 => 1.41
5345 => 1.51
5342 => 1.46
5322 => 1.65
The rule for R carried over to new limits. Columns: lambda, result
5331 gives 1.34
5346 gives 1.44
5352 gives 1.42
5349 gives 1.48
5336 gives 1.63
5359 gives 1.58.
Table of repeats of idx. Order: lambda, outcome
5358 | 1.6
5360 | 1.58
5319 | 1.67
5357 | 1.67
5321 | 1.73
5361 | 1.48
